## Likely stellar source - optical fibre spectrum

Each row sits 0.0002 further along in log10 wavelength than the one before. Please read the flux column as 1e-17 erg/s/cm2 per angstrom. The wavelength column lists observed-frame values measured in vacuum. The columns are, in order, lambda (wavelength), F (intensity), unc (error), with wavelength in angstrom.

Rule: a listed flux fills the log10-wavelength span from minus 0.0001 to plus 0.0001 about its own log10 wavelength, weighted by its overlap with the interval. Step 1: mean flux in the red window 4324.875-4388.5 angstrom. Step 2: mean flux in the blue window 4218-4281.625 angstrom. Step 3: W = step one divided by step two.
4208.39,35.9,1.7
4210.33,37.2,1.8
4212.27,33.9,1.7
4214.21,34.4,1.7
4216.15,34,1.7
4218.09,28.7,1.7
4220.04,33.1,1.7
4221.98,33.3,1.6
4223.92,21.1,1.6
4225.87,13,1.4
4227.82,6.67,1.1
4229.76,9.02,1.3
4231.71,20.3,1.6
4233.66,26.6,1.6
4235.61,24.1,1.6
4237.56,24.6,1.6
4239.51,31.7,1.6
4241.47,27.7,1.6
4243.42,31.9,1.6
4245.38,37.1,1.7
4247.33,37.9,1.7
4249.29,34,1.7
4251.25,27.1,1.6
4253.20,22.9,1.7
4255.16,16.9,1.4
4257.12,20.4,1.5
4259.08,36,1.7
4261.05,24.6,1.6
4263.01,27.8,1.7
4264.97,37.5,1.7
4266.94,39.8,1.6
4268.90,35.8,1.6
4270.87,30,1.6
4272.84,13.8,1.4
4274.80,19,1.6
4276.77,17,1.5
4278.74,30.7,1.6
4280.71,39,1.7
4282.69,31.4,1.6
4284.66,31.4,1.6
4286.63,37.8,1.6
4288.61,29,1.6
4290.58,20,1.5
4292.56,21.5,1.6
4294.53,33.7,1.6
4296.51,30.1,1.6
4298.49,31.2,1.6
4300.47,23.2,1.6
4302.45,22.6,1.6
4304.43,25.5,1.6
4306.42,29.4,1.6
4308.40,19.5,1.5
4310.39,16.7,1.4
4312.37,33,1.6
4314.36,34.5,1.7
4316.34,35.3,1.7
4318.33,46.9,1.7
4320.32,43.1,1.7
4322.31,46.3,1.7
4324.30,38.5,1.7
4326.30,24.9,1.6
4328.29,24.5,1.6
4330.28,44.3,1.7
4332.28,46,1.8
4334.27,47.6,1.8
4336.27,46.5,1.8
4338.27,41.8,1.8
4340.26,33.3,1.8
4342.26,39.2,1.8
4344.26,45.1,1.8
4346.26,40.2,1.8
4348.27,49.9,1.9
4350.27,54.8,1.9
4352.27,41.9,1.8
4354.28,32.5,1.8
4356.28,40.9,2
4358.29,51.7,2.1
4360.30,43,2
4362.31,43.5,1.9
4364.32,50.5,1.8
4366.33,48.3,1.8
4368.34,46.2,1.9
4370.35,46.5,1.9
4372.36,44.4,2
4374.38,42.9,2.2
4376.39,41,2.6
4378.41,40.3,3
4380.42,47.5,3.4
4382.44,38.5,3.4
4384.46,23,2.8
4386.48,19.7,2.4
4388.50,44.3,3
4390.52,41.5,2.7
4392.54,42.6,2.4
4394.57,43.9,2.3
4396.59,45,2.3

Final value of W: 1.6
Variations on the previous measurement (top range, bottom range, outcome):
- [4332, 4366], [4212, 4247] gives 1.68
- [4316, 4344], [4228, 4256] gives 1.54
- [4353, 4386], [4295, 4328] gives 1.35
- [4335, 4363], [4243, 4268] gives 1.43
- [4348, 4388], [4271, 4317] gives 1.55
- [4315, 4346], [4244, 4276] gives 1.40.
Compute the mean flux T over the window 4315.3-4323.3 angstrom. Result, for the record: 42.9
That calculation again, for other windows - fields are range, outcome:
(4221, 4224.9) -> 27.2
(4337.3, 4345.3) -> 39.9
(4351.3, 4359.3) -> 41.7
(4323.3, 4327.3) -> 31.7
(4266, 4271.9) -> 35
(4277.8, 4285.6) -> 33.1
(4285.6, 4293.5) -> 27.1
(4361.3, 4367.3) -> 47.4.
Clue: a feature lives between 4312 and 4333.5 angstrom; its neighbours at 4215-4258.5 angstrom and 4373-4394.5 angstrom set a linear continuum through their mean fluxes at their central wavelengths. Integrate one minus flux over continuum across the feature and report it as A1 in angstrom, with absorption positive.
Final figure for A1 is -3.2 angstrom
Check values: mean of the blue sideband 25.7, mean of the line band 38.2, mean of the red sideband 38.5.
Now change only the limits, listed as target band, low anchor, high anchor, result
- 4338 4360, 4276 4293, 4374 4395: -4.9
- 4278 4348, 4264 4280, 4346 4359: 5.0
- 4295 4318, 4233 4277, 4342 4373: 5.4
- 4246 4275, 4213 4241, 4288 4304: -3.7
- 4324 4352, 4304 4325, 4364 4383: -2.3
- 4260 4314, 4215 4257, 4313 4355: 8.7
